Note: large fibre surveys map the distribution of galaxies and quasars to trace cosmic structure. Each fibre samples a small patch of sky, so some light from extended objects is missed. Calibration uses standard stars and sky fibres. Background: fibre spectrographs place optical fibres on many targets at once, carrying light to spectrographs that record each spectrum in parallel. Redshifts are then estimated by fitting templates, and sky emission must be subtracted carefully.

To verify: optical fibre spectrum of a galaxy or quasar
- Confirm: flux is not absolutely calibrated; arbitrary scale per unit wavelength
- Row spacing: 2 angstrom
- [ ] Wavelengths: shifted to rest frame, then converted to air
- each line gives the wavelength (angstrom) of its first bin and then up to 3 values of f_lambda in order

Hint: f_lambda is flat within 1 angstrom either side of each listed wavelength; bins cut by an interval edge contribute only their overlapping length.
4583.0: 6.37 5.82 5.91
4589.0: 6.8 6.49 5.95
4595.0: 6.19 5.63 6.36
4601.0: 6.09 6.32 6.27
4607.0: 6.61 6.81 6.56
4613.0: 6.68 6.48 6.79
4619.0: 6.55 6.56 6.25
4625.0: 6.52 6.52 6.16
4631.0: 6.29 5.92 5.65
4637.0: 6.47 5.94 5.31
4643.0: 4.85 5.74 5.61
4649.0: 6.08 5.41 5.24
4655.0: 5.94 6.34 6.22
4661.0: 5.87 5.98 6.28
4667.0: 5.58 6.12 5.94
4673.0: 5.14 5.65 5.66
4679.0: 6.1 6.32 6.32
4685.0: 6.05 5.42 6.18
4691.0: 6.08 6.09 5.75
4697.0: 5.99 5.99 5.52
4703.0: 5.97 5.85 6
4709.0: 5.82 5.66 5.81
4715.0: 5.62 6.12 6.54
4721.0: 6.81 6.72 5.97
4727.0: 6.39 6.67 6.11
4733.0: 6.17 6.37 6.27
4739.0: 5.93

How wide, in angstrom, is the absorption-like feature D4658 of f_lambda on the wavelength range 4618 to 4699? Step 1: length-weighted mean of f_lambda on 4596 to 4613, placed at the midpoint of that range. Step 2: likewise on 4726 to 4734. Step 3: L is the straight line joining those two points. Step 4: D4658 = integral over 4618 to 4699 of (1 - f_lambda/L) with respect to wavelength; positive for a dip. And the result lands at 5.0 angstrom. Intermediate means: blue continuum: 6.35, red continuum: 6.33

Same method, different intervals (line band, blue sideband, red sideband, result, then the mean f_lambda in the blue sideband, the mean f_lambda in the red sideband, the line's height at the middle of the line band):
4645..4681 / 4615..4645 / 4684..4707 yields 1.02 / 6.13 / 5.9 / 6.01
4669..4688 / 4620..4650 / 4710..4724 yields 0.73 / 5.99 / 6.18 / 6.09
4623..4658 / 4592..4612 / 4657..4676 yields 0.90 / 6.28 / 5.89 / 6.05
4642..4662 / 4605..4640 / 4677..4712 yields 1.53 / 6.39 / 5.94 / 6.21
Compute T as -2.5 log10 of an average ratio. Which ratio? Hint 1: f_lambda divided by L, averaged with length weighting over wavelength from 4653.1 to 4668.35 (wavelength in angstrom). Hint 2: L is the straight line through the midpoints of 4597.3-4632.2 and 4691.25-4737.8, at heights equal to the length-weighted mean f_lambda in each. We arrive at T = 0.052 mag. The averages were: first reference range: 6.44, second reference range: 6.1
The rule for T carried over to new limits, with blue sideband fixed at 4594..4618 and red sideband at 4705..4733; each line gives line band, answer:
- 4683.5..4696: 0.050 mag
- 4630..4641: 0.062 mag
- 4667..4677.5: 0.103 mag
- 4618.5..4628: -0.019 mag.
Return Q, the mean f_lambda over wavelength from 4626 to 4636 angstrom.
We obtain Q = 6.11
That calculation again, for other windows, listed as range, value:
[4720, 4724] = 6.76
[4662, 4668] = 5.95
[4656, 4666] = 6.14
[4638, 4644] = 5.37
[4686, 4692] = 5.89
